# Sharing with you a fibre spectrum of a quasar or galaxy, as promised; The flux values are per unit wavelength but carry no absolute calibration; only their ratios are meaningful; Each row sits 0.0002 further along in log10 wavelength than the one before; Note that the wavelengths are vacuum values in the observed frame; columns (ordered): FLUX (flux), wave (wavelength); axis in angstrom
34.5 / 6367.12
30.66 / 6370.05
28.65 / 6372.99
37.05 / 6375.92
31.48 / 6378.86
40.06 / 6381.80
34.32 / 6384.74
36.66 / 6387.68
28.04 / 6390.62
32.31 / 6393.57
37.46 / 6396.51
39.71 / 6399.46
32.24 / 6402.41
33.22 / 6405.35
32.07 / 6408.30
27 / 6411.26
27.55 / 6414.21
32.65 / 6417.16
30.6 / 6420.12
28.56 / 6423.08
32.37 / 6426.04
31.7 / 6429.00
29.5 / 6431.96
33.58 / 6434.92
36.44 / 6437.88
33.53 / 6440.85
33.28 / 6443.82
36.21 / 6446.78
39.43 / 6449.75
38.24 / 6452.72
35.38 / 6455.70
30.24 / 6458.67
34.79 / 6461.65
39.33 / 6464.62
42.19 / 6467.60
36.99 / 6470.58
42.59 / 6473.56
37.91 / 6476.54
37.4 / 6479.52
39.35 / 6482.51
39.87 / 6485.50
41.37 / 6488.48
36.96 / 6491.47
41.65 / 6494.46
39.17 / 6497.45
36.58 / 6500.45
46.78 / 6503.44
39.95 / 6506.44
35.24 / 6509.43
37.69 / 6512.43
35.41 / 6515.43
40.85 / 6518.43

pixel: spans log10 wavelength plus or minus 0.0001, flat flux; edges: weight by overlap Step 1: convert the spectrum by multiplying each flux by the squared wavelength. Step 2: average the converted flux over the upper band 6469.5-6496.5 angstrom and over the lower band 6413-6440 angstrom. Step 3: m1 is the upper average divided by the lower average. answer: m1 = 1.27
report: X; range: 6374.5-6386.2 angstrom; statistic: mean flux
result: 35.7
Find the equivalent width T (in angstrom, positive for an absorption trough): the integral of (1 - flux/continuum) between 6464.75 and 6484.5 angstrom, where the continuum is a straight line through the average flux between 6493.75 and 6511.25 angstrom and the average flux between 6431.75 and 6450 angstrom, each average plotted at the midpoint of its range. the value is -1.1 angstrom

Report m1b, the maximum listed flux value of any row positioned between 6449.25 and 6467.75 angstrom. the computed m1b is 42.19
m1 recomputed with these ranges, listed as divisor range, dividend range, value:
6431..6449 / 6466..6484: 1.17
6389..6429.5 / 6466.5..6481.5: 1.26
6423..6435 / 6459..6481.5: 1.25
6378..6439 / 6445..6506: 1.21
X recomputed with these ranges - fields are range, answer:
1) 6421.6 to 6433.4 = 30.5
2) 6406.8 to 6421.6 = 30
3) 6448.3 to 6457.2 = 37.6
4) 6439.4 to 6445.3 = 33.4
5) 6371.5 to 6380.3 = 32.4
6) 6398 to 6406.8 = 35.1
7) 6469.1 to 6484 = 38.8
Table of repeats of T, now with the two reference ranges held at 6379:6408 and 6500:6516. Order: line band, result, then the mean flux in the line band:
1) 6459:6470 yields -0.1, 37.7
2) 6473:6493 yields -0.6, 39.2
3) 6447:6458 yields 0.0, 36.9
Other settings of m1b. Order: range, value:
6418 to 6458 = 39.43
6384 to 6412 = 39.71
